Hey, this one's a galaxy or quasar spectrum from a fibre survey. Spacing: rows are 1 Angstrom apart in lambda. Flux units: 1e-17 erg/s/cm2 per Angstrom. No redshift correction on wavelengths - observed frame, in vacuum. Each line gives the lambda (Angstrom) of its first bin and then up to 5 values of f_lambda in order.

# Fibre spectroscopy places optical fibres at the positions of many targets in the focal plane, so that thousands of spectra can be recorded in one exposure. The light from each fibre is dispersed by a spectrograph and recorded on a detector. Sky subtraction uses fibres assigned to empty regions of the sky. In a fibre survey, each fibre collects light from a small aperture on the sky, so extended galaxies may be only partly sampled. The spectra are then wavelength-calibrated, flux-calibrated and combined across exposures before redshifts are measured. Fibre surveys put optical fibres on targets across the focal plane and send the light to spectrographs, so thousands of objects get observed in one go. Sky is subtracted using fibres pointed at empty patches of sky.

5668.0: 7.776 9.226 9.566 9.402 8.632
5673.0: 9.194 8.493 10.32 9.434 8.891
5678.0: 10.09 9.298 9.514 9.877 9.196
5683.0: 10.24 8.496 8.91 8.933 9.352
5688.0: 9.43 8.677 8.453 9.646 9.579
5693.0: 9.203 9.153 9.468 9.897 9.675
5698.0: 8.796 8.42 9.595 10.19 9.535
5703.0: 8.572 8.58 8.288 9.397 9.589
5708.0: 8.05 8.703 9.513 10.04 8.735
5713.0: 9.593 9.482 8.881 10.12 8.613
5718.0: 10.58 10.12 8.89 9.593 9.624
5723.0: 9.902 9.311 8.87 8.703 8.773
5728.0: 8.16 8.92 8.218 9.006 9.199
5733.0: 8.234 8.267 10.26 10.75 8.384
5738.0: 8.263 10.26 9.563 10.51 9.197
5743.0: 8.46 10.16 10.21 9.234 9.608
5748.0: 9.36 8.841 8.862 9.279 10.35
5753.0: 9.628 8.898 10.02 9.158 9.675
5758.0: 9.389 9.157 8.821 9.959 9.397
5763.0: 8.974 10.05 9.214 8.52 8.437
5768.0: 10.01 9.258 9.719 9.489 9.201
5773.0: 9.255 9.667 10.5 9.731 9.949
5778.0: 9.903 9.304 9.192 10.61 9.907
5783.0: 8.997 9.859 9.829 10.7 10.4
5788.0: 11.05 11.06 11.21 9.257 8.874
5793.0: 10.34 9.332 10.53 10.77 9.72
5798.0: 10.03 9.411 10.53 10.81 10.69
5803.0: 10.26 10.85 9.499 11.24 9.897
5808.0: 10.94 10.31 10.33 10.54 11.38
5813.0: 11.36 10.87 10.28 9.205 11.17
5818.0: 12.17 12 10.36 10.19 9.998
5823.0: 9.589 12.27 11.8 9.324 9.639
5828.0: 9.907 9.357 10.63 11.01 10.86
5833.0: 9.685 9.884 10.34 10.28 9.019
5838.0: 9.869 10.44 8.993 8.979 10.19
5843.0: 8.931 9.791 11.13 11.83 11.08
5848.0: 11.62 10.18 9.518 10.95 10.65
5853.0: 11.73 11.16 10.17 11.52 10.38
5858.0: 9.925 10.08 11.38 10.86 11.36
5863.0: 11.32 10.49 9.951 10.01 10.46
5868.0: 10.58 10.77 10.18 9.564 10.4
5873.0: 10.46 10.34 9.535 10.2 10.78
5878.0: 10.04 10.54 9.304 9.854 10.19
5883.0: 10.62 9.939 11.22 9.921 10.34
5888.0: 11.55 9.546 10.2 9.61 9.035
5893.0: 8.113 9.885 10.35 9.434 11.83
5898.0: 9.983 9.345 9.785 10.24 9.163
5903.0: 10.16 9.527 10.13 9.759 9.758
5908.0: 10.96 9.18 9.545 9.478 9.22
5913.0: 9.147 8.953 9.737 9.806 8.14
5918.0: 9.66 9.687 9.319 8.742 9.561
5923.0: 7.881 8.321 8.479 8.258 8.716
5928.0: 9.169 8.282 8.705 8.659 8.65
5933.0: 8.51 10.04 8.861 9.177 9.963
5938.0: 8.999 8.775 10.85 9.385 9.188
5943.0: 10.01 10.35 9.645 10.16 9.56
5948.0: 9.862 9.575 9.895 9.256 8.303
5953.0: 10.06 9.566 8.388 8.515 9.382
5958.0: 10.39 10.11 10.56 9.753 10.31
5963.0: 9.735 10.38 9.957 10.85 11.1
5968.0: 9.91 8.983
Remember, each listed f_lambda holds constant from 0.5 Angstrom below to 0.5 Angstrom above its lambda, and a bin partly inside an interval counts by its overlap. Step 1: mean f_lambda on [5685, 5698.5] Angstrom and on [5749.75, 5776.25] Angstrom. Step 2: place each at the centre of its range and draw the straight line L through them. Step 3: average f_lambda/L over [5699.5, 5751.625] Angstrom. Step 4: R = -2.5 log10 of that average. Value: 0.01 mag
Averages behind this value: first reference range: 9.24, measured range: 9.25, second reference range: 9.43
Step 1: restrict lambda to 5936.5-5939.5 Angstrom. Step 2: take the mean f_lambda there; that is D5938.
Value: 9.25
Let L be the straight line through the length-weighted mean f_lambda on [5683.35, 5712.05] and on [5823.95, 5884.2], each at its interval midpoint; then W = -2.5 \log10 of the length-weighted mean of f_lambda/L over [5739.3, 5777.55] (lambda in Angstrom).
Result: 0.02 mag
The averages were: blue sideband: 9.15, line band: 9.47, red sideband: 10.4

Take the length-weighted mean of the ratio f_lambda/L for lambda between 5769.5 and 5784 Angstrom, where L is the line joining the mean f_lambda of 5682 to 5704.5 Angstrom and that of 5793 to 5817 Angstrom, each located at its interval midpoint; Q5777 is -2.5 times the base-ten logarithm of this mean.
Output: 0.05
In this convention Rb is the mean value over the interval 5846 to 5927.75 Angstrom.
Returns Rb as 10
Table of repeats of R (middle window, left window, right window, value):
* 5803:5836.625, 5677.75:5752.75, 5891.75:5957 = -0.130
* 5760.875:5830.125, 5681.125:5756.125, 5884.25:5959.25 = -0.086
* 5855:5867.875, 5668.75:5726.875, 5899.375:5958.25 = -0.142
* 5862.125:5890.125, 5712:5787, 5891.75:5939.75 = -0.107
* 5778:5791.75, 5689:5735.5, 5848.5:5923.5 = -0.059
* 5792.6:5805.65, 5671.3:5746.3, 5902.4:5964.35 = -0.101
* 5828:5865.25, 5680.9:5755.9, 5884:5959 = -0.110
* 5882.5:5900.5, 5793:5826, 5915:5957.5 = -0.040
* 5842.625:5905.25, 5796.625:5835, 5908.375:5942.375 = -0.061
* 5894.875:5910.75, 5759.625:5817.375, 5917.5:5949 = -0.062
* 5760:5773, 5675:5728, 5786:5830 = 0.074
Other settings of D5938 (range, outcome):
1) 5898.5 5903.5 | 9.74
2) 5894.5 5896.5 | 9.89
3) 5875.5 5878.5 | 10.3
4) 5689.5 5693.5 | 9.22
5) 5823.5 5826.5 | 11.1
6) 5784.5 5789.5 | 10.6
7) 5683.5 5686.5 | 8.78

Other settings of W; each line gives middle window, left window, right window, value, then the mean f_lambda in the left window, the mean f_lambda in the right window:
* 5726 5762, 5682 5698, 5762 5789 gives 0.03 mag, 9.26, 9.7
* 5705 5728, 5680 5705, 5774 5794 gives 0.02 mag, 9.23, 10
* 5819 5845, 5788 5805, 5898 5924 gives -0.01 mag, 10.2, 9.46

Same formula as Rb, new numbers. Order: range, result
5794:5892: 10.4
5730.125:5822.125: 9.86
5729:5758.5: 9.35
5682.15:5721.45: 9.26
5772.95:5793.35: 9.99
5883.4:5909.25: 9.97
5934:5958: 9.5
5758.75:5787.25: 9.58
